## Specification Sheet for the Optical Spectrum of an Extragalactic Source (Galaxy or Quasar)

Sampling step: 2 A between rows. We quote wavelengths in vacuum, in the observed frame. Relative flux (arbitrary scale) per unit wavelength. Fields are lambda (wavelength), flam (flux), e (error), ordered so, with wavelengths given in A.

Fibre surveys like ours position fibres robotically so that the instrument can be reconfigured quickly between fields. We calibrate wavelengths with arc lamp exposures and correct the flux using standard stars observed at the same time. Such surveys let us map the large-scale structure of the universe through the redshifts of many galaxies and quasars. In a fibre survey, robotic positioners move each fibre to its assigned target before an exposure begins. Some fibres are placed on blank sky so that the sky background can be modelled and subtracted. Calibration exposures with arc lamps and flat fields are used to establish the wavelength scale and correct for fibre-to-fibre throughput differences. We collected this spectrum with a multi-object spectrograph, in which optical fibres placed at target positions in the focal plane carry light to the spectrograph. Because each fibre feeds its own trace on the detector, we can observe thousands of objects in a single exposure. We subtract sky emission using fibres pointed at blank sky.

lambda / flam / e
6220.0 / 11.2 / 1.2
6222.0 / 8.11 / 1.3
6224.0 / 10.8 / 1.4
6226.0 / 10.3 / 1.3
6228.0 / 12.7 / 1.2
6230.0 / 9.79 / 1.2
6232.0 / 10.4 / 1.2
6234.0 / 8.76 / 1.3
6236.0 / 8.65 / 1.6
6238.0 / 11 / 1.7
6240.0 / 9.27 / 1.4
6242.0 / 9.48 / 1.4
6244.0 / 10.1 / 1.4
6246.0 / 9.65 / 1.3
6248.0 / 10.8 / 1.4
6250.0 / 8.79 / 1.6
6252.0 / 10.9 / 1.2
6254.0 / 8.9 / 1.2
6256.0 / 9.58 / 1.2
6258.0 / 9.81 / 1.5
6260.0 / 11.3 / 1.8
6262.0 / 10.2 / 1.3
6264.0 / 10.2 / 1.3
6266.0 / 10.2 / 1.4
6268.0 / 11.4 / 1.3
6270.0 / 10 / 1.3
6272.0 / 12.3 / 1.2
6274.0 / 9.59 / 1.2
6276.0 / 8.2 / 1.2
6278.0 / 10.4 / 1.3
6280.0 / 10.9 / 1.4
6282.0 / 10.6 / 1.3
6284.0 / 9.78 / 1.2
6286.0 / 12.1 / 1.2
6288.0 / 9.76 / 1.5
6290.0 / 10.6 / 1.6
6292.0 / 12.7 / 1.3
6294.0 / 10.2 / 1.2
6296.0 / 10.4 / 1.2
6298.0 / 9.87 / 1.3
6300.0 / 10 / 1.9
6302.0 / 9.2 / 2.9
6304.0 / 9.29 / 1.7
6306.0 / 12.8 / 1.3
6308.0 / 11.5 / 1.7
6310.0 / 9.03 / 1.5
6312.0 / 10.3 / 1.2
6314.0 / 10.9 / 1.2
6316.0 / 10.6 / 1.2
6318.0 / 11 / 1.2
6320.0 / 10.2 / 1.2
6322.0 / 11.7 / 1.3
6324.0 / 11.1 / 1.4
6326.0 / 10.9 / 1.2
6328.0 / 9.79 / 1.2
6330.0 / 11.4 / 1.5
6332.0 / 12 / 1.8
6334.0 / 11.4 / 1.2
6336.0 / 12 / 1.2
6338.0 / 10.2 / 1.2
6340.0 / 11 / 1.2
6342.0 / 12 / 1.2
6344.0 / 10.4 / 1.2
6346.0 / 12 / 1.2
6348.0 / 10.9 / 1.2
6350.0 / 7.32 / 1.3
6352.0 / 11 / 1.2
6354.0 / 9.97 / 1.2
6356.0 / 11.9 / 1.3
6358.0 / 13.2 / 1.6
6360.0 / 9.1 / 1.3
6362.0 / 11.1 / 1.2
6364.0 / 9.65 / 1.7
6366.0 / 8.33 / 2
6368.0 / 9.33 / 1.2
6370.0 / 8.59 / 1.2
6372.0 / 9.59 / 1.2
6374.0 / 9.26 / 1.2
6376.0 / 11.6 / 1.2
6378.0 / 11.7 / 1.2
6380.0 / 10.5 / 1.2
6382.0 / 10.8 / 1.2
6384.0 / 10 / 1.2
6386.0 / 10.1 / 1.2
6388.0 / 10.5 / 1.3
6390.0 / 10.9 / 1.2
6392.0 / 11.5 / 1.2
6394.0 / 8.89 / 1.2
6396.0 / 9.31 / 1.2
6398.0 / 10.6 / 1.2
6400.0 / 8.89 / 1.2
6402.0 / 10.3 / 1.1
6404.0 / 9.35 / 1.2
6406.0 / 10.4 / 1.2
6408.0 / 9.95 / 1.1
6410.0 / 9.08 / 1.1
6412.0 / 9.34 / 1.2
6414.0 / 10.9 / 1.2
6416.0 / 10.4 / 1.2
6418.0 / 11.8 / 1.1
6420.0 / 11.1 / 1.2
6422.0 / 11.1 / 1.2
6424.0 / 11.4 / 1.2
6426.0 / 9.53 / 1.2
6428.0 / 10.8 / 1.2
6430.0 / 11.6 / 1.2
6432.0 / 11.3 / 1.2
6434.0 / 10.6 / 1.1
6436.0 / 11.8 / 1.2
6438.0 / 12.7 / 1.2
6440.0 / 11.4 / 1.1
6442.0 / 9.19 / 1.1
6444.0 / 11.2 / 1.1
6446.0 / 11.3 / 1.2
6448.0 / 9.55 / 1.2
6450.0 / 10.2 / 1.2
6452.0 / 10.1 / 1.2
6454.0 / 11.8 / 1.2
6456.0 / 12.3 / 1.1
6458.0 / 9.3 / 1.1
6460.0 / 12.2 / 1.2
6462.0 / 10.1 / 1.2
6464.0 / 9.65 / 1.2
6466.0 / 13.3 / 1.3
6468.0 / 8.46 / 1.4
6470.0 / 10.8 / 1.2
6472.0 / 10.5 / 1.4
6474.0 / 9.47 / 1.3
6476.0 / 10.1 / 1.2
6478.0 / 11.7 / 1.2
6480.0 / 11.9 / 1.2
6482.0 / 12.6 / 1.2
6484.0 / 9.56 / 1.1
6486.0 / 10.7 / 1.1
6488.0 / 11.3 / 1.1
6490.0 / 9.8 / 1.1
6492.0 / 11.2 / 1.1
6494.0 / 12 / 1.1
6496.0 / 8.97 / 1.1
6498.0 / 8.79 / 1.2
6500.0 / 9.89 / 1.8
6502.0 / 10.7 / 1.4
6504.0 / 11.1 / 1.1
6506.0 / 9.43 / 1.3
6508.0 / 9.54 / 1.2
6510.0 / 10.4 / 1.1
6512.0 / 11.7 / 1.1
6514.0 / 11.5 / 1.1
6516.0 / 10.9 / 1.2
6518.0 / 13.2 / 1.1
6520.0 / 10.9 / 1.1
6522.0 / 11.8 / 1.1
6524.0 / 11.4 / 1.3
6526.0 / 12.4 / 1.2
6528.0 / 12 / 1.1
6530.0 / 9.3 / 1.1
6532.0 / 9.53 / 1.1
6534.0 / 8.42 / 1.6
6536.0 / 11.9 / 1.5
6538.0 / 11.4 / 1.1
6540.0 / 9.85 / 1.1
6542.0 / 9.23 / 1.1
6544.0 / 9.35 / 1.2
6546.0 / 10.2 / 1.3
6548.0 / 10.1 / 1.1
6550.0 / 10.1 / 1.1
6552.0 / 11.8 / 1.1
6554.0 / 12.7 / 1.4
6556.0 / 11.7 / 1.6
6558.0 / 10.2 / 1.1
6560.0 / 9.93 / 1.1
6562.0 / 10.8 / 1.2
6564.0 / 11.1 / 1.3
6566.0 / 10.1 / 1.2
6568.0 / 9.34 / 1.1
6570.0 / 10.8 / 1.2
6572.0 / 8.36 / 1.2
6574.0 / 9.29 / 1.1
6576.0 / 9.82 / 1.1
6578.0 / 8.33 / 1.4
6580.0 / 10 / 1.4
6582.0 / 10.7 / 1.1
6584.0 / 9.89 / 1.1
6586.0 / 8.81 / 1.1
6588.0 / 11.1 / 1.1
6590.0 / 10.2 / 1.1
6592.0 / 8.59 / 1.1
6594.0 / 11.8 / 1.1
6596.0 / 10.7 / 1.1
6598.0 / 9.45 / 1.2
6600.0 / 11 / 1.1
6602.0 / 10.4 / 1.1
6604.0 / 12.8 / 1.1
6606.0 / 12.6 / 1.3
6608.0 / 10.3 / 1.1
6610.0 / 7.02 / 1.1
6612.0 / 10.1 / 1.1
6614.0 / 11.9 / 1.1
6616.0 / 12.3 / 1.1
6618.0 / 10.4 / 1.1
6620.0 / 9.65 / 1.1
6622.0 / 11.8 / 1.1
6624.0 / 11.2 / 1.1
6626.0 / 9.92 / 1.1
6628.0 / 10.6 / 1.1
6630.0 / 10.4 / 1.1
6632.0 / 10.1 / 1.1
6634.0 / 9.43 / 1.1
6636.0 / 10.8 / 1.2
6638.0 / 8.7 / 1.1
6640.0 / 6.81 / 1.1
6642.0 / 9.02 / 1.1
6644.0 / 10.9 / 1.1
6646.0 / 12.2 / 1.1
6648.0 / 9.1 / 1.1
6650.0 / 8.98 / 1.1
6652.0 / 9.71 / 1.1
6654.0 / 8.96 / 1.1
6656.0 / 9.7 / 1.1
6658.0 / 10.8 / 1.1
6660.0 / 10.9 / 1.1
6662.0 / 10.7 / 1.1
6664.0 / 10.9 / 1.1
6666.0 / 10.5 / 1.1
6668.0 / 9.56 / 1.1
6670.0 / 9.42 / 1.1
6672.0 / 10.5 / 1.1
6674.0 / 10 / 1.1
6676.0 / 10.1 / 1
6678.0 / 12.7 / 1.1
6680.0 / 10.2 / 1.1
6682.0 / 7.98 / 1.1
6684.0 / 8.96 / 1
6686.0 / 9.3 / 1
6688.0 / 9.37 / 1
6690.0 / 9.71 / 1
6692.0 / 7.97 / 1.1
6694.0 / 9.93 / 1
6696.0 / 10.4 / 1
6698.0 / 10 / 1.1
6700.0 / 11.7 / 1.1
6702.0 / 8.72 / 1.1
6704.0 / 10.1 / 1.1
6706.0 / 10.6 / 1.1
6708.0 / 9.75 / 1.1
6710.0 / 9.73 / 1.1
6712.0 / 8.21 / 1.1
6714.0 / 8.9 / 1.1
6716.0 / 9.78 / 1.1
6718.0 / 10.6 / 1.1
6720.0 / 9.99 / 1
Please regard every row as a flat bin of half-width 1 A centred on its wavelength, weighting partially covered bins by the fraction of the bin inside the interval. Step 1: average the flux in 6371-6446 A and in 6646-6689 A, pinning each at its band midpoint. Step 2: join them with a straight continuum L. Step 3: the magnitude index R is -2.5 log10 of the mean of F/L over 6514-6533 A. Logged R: -0.100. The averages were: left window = 10.5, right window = 9.97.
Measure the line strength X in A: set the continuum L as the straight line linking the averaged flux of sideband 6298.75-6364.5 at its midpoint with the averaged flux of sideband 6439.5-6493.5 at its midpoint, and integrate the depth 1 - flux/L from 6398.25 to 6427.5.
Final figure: 1.3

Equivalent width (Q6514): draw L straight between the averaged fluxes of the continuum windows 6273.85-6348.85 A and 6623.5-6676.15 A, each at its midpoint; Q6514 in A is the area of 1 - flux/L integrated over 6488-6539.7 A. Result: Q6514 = -2.3 A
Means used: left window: 10.7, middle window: 10.7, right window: 9.98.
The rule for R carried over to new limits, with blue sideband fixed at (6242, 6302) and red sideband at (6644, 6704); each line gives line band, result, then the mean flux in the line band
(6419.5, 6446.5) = -0.09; 11.1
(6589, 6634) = -0.06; 10.6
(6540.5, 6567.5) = -0.05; 10.5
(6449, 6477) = -0.05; 10.6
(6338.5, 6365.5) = -0.05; 10.7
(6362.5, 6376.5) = 0.08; 9.46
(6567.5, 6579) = 0.08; 9.32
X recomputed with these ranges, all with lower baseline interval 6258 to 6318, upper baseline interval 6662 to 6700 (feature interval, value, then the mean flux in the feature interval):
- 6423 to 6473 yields -2.8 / 10.8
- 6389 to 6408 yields 0.6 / 10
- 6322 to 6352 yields -1.4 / 10.9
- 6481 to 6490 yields -0.6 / 10.9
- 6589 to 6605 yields -0.9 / 10.6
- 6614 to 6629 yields -1.3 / 10.9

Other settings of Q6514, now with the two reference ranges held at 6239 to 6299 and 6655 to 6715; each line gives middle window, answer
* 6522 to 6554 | -1.7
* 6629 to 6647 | 0.2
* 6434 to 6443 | -1.0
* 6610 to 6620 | -0.6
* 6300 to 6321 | -0.5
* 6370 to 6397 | -0.3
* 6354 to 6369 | -0.2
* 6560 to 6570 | -0.3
